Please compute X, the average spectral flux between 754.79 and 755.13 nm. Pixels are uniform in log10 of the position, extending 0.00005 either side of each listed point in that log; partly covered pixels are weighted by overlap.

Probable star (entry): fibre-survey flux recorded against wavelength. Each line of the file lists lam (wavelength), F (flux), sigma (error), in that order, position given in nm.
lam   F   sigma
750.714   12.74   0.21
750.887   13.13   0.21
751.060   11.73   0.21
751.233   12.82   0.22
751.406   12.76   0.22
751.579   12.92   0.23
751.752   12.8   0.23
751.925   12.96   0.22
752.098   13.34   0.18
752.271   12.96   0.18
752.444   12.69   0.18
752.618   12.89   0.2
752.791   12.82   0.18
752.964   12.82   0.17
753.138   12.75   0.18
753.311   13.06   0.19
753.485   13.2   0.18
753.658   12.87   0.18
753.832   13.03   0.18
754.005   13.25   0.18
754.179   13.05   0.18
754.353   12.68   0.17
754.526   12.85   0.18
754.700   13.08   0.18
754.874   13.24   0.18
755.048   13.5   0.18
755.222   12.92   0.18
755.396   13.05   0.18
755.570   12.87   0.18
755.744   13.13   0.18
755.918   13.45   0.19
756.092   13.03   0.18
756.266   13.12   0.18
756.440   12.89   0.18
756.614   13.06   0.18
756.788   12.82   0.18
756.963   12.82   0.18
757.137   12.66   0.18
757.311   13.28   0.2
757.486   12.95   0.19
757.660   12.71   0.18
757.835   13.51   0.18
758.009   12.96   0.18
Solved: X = 13.4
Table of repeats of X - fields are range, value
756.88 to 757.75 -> 12.9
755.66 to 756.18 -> 13.2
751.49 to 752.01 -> 12.9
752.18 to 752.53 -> 12.8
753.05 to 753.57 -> 13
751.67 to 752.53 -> 13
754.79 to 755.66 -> 13.1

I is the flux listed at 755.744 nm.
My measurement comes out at 13.13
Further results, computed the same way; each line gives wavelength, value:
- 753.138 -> 12.75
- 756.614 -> 13.06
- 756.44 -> 12.89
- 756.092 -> 13.03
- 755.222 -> 12.92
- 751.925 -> 12.96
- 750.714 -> 12.74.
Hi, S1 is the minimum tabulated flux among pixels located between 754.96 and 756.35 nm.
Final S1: 12.87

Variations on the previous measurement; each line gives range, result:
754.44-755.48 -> 12.85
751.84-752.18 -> 12.96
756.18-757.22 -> 12.66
